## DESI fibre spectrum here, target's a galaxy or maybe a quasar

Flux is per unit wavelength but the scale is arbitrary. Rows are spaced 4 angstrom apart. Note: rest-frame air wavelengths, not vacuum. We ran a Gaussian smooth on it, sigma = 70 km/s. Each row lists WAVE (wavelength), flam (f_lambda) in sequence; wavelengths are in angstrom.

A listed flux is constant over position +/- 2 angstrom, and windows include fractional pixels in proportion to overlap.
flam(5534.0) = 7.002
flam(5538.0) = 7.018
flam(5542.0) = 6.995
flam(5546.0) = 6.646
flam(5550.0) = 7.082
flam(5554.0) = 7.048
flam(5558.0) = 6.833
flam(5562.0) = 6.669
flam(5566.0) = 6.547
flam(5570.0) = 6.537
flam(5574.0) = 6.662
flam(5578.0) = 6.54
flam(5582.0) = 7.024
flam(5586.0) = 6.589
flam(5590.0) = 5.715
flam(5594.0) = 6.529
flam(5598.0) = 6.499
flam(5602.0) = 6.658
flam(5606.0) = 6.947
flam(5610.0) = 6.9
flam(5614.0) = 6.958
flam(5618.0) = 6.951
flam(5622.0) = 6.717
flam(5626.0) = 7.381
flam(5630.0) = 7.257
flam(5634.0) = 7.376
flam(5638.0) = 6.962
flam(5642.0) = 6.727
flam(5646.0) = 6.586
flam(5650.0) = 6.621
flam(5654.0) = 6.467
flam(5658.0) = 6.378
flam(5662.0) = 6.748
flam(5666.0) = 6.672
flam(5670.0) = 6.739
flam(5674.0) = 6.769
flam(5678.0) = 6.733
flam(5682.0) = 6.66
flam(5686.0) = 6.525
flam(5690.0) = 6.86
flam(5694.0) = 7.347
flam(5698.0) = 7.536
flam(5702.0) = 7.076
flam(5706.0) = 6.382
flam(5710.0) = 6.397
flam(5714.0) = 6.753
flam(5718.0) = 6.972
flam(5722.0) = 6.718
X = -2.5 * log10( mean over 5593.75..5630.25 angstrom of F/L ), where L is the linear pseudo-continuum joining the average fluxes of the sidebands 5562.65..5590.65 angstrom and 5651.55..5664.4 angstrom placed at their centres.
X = -0.05 mag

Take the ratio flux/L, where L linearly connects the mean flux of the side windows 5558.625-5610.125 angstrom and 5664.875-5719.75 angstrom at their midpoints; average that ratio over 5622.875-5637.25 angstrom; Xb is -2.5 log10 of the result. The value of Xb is -0.09 mag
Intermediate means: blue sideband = 6.6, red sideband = 6.82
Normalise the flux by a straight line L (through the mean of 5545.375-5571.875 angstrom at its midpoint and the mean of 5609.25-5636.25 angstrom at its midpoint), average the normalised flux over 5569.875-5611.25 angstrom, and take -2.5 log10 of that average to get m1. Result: 0.05 mag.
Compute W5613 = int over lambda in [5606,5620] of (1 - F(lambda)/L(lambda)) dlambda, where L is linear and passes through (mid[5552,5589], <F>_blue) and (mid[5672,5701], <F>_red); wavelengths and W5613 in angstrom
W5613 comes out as -0.34 angstrom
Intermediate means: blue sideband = 6.69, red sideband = 6.92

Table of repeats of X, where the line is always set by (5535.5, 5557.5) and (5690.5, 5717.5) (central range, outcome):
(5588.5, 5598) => 0.12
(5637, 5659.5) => 0.05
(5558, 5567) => 0.04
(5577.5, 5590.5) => 0.06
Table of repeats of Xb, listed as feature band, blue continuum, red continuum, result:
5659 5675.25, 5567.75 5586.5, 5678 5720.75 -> 0.015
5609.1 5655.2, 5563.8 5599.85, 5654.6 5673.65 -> -0.053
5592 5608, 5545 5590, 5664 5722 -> 0.011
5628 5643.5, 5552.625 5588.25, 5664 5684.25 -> -0.060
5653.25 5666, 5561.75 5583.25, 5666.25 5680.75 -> 0.027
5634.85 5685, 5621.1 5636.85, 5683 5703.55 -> 0.070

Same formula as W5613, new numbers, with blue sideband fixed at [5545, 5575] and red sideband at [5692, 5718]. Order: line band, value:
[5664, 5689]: 0.7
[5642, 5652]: 0.3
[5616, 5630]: -0.5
